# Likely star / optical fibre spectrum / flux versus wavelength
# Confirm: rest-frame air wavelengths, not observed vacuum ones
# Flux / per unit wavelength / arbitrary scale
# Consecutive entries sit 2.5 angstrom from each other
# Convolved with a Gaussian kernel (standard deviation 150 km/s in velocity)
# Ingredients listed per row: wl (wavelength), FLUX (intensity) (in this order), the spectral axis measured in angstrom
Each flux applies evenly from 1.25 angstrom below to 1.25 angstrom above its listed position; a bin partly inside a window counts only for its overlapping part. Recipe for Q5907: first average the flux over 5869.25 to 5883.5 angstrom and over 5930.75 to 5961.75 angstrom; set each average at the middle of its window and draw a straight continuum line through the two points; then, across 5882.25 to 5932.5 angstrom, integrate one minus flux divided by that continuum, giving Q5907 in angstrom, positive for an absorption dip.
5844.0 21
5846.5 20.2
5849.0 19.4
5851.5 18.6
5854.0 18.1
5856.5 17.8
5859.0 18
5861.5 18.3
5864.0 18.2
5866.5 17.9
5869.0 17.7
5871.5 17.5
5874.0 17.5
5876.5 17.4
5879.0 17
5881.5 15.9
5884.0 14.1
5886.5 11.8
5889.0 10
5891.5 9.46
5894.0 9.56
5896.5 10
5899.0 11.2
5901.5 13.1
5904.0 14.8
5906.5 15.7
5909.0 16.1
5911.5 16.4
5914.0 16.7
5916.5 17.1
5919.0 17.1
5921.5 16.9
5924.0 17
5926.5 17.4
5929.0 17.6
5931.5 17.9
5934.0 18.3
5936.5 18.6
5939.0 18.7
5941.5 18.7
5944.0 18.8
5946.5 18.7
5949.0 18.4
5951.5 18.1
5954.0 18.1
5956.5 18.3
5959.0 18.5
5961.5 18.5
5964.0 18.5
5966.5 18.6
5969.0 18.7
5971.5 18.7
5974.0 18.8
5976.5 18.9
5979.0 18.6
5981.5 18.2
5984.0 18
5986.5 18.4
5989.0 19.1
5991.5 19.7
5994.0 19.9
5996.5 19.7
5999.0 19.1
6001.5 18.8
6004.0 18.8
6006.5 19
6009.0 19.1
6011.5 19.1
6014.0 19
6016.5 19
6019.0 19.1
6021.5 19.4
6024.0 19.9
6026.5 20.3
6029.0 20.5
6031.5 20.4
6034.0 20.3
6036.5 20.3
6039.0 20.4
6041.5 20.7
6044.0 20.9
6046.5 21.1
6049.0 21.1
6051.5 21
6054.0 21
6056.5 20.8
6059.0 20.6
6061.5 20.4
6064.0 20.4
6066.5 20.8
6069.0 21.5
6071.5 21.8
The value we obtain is 9.0 angstrom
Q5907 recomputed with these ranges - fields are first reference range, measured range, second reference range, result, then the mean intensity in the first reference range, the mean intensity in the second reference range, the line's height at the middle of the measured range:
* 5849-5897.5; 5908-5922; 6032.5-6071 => 0.1 angstrom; 15.6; 20.8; 16.8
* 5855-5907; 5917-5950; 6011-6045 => -2.5 angstrom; 14.9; 20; 16.7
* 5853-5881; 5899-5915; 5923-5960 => 2.6 angstrom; 17.7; 18.2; 18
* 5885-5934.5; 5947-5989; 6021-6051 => -2.8 angstrom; 14.6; 20.5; 17.3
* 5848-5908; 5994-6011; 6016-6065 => 0.1 angstrom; 15.4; 20.4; 19.2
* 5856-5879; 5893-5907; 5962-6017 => 4.5 angstrom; 17.8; 18.9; 18.1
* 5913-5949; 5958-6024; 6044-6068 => 1.2 angstrom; 17.8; 20.8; 19.3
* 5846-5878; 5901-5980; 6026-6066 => 6.1 angstrom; 18.1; 20.6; 19.2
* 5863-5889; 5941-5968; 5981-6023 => -0.8 angstrom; 16.2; 19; 18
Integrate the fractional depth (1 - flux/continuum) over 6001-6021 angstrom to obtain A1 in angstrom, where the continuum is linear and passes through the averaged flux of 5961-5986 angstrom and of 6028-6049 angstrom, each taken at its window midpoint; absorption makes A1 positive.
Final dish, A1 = 0.73 angstrom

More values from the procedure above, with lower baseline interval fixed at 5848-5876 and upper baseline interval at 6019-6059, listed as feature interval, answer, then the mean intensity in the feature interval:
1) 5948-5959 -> 0.6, 18.3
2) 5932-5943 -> 0.3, 18.5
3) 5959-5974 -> 0.7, 18.6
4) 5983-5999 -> 0.6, 19.1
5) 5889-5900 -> 5.0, 10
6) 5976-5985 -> 0.6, 18.4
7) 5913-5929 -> 1.5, 17.1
